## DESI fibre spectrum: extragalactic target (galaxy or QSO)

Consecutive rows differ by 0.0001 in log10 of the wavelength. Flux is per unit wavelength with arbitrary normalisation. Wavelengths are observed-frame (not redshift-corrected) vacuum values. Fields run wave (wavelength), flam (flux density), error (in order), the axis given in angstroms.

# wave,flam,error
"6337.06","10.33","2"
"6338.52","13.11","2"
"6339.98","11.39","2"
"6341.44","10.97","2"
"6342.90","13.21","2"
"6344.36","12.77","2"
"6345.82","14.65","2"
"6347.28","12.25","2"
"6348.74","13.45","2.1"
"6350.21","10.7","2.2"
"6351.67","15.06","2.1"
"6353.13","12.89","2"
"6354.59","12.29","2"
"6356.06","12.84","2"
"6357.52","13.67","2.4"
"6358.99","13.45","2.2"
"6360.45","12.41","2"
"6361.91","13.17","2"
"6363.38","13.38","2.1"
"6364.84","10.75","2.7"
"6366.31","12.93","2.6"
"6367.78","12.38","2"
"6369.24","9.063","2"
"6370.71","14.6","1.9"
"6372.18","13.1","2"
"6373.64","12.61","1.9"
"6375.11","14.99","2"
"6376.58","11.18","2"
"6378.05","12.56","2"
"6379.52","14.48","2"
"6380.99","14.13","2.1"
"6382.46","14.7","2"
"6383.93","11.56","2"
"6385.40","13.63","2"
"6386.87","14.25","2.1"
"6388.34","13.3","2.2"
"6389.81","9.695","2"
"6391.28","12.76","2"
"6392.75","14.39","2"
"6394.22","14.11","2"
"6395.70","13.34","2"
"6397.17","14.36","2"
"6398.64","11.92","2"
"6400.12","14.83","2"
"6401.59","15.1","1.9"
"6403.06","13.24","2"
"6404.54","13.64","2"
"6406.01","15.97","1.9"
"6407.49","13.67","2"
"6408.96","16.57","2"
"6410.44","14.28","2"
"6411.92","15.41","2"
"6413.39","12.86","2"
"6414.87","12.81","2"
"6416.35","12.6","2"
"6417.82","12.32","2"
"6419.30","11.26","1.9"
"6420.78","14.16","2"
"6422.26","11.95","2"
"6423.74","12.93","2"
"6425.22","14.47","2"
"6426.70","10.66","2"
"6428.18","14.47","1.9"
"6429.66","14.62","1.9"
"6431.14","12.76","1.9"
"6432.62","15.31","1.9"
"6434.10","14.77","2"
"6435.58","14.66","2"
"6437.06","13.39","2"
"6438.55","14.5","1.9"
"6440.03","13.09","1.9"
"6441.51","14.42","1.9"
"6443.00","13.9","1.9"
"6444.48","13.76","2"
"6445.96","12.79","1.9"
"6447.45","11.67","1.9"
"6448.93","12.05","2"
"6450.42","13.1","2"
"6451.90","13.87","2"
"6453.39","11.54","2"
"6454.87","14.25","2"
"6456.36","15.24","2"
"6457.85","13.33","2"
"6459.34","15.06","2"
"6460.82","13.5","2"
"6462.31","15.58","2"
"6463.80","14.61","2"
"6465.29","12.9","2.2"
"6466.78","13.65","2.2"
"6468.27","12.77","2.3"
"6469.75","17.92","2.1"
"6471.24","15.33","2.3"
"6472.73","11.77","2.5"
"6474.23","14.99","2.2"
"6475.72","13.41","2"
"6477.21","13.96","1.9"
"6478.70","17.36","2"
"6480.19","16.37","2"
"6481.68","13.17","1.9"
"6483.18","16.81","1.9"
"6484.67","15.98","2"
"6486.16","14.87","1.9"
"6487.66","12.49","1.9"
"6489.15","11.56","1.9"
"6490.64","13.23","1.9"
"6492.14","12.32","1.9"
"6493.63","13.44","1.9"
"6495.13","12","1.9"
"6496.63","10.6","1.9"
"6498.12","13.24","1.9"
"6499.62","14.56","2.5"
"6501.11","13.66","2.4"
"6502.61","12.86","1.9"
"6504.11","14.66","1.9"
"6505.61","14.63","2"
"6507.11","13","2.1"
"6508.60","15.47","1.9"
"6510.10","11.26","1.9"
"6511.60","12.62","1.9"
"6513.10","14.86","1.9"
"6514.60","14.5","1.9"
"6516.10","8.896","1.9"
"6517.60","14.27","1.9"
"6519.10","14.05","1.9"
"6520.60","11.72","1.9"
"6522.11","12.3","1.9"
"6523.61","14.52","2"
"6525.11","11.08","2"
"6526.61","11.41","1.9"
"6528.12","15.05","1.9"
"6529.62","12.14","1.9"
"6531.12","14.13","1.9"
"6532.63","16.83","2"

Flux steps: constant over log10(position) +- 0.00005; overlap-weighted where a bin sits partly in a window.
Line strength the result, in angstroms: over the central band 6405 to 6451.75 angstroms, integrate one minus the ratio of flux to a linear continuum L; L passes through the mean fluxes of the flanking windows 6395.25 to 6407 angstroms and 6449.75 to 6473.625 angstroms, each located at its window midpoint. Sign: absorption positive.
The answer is 1.5 angstroms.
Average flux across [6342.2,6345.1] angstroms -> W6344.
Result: 13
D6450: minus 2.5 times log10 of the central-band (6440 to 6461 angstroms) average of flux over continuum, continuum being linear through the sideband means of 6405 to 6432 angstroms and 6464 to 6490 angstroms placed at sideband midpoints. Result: 0.05 mag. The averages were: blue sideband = 13.6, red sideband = 14.4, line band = 13.5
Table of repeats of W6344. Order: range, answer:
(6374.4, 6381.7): 13.5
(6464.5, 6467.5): 13.3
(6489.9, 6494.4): 13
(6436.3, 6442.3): 13.8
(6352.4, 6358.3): 12.9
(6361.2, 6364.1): 13.3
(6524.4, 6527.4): 11.3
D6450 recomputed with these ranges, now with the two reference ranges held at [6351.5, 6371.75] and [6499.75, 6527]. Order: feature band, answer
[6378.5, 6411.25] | -0.081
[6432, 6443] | -0.106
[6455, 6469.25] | -0.091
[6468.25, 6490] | -0.125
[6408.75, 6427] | -0.028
